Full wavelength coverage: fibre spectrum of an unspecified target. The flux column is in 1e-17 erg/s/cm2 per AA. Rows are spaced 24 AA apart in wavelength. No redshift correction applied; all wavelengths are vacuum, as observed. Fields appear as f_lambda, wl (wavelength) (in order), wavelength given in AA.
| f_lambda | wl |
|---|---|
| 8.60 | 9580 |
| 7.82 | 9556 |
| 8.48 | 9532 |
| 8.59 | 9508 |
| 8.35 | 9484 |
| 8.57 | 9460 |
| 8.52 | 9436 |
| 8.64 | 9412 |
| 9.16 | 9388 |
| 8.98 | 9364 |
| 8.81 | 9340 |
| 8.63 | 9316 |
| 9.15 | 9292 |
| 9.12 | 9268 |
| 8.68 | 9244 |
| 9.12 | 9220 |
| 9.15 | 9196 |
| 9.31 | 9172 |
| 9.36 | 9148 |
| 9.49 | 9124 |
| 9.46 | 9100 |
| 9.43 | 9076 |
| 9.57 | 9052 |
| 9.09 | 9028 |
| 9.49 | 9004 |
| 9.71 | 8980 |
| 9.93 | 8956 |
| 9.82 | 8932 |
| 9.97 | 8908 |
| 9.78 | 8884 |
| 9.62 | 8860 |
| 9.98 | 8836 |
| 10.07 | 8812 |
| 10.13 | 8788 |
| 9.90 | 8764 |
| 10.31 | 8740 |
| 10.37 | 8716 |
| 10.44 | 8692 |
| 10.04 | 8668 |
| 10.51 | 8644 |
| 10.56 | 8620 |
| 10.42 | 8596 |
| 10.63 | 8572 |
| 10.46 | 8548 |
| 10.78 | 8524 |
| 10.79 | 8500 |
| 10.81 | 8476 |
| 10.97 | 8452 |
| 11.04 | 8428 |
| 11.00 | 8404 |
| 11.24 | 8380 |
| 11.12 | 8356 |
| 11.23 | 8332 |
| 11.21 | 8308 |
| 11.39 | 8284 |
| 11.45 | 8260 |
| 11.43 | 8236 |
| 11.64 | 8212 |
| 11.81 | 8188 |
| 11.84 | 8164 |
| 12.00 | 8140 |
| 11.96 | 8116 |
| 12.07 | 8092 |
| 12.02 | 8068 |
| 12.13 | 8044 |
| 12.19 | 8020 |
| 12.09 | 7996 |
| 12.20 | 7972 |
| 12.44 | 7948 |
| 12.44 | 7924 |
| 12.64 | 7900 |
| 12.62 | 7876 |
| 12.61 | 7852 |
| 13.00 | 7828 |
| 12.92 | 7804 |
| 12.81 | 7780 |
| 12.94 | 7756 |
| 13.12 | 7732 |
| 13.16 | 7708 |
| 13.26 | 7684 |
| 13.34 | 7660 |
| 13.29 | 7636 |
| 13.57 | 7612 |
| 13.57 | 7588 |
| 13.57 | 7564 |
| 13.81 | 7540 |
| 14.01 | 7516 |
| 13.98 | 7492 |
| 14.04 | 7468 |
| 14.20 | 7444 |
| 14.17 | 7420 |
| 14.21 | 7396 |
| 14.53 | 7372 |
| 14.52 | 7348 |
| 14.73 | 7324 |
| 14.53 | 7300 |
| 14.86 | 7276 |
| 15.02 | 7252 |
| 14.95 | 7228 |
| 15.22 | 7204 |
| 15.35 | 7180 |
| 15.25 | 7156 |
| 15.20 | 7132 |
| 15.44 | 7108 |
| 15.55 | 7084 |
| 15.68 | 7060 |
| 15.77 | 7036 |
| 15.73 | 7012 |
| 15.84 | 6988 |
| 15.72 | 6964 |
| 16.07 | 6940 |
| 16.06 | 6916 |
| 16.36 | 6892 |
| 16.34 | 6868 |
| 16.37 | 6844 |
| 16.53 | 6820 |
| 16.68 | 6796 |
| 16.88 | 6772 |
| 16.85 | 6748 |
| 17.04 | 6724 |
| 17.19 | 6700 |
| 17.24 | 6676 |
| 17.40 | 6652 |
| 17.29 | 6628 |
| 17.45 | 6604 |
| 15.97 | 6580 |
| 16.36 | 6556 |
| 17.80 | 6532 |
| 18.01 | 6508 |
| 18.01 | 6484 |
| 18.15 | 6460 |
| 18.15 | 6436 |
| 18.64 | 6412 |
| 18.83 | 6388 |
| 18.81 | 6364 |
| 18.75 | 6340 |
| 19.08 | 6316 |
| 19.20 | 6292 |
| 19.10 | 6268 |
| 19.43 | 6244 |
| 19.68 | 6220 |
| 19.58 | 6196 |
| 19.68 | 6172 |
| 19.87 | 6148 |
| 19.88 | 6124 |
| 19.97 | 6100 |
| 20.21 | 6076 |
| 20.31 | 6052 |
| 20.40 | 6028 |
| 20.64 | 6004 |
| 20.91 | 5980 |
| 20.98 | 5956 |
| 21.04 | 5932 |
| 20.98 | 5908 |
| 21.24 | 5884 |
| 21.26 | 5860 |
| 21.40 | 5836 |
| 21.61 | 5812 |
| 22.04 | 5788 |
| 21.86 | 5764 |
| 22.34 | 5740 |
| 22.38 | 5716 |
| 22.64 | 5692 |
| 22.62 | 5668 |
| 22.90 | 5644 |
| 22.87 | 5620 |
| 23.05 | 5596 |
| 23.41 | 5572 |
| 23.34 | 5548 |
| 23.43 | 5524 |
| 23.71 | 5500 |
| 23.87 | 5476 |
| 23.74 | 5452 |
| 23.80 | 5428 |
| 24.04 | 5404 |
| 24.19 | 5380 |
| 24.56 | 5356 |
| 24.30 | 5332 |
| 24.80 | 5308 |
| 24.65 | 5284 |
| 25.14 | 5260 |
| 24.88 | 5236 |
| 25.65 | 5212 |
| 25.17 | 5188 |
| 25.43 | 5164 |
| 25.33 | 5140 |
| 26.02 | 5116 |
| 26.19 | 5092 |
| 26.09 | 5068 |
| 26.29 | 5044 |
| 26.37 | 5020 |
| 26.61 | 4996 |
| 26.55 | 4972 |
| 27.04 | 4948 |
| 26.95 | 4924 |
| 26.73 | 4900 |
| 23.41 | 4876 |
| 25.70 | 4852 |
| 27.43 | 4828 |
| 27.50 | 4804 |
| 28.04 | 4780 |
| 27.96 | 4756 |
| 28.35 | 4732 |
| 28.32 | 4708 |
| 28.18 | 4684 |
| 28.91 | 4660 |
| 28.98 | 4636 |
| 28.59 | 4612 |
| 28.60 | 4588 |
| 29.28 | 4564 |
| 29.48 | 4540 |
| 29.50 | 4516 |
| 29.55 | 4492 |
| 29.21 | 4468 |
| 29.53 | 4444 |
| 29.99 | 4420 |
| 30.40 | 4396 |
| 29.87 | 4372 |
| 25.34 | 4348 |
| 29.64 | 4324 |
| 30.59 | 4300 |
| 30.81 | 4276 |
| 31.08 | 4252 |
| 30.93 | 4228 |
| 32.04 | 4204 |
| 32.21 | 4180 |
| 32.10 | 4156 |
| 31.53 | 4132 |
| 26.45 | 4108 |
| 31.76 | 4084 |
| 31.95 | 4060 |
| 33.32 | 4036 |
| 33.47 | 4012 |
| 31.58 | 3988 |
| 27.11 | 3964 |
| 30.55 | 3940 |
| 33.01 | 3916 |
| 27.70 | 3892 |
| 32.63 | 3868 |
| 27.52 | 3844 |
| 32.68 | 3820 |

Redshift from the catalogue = 0.00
